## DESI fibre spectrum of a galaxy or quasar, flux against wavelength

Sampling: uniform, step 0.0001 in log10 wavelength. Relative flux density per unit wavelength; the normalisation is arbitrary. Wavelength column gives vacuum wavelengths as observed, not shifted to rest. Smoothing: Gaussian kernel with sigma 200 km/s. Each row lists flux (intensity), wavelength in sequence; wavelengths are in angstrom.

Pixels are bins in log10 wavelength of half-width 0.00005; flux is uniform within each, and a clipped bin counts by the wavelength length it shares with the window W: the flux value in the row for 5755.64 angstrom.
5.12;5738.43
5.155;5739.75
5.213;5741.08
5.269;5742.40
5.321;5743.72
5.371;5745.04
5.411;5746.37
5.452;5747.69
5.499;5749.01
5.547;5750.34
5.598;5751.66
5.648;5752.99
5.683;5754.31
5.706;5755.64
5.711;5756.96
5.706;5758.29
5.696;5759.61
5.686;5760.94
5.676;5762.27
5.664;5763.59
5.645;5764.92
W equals 5.706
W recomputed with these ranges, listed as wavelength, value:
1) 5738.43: 5.12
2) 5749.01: 5.499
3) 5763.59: 5.664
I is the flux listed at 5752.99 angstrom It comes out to 5.648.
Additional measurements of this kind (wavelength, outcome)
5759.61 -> 5.696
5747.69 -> 5.452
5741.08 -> 5.213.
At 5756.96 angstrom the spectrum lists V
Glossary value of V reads 5.711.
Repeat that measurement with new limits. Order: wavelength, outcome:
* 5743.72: 5.321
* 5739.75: 5.155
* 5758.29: 5.706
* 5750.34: 5.547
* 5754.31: 5.683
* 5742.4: 5.269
